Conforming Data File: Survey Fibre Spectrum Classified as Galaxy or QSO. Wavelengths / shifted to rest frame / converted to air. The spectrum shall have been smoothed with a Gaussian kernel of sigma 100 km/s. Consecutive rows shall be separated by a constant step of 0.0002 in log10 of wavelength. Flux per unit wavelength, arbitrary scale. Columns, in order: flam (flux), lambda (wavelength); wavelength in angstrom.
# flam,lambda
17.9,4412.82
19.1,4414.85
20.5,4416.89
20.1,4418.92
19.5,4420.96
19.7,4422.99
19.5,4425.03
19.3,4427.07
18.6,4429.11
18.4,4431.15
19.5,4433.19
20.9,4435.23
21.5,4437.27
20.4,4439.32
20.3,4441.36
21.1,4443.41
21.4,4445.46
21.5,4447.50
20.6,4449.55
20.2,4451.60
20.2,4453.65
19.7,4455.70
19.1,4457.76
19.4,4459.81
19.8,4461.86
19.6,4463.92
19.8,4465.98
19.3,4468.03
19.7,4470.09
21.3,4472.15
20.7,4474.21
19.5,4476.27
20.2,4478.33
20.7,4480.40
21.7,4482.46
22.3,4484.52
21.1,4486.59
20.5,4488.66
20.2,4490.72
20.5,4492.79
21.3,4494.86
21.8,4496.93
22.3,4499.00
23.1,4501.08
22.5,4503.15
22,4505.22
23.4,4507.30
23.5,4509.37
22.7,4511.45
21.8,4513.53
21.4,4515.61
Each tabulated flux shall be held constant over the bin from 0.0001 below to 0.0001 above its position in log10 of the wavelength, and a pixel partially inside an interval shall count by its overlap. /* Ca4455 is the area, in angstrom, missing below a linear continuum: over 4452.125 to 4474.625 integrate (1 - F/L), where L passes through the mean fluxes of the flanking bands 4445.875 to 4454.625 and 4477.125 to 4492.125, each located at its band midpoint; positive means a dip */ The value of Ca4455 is 1.0 angstrom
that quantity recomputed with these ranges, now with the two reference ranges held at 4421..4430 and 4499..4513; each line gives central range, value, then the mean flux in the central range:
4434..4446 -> -0.6 angstrom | 20.9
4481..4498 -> 0.7 angstrom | 21.2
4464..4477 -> 0.7 angstrom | 20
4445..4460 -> 0.1 angstrom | 20.3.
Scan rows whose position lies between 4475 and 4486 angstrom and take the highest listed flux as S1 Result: 22.3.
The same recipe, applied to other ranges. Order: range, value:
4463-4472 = 19.8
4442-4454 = 21.5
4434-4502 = 23.1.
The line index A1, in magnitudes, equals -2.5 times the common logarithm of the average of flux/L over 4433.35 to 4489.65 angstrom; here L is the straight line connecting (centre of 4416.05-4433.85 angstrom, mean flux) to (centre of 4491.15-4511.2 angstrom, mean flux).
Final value 0.02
